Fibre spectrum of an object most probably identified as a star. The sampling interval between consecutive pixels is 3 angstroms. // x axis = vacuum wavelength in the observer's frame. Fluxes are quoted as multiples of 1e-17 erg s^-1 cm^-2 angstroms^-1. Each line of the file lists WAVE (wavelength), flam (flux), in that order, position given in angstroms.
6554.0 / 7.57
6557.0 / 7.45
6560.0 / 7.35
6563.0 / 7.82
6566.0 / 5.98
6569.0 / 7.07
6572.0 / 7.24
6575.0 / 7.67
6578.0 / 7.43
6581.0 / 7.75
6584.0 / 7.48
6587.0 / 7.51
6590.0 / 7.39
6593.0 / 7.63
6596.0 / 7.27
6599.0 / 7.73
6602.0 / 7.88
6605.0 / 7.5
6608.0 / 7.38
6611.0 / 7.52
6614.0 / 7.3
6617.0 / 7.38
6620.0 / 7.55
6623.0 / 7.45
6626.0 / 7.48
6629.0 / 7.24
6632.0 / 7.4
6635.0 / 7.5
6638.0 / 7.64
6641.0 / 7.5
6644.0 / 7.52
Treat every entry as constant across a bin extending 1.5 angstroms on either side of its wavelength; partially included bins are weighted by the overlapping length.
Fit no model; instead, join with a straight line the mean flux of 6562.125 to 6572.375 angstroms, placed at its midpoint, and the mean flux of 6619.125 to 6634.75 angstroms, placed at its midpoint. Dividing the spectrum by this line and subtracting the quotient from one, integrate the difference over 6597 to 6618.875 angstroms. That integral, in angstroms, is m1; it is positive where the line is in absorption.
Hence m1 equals -0.7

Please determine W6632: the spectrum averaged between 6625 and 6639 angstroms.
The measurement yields 7.44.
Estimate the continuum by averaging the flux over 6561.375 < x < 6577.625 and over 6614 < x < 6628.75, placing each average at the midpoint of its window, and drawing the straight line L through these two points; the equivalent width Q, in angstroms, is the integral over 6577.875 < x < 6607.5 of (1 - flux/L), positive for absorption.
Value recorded -1.09 angstroms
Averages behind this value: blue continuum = 7.18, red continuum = 7.43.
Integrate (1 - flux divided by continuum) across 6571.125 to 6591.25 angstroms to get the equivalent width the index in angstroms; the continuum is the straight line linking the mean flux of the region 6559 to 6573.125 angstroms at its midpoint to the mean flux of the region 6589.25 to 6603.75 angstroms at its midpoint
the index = -0.5 angstroms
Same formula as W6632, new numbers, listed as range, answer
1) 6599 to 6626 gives 7.51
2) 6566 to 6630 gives 7.44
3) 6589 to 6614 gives 7.53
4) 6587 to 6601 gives 7.52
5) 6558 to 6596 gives 7.36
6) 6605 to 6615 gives 7.42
